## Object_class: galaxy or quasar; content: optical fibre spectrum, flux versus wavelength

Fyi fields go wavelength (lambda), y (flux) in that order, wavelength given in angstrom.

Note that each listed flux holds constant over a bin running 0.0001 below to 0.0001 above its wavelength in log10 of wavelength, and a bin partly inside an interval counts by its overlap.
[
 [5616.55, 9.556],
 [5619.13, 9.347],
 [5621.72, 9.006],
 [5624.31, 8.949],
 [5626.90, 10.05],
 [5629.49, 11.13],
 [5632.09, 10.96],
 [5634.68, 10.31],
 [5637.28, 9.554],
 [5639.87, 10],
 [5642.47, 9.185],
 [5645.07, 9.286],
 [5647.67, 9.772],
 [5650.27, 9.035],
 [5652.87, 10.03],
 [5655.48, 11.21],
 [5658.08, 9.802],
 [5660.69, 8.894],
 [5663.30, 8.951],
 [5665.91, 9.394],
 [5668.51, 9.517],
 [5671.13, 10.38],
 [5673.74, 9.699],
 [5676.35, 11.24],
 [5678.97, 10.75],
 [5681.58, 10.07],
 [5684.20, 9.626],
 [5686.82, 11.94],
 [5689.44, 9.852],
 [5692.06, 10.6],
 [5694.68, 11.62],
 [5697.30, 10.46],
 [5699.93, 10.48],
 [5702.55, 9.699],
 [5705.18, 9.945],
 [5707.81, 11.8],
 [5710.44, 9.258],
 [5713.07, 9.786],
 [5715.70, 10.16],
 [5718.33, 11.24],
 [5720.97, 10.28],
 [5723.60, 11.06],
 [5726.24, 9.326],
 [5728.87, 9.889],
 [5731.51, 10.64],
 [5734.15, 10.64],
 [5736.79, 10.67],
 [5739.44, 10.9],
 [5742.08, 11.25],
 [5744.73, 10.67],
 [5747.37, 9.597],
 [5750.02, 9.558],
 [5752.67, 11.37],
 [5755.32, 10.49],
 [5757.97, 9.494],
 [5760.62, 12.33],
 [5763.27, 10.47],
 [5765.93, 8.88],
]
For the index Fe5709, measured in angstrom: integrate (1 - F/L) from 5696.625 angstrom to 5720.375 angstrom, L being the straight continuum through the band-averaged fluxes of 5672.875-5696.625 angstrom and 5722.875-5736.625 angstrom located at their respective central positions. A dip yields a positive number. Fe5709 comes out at 0.3 angstrom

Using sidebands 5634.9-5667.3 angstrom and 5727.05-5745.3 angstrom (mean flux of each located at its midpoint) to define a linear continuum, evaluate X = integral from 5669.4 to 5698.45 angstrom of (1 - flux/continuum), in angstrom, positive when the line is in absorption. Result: -1.6 angstrom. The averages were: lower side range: 9.62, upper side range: 10.6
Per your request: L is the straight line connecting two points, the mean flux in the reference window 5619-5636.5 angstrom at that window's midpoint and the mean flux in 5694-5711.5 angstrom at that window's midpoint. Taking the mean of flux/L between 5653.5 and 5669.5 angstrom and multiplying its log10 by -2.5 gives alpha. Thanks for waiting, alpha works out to 0.06 mag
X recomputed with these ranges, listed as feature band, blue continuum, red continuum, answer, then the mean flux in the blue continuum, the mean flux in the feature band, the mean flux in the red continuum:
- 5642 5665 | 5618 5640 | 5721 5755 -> 1.1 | 9.92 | 9.58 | 10.5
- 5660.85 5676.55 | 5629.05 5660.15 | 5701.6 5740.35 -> 0.6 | 9.96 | 9.7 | 10.4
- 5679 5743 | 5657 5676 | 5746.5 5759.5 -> -3.8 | 9.6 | 10.5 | 10.2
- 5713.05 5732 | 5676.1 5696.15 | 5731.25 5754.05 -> 0.5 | 10.7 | 10.3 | 10.6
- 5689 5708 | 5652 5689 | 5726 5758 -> -0.5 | 10.1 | 10.5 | 10.4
